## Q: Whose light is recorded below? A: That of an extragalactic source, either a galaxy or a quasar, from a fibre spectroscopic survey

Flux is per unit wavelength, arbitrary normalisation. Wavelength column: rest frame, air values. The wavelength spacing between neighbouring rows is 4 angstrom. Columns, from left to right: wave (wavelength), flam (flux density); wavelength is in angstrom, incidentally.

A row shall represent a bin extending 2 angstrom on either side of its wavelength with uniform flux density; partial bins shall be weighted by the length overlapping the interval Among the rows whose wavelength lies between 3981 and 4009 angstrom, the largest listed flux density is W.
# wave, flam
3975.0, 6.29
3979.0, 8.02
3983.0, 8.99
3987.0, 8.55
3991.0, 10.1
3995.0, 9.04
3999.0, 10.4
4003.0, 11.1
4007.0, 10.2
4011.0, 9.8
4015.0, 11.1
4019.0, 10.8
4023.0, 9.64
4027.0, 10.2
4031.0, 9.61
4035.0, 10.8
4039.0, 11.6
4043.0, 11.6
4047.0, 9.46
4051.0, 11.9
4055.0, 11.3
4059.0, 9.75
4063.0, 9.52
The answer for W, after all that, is 11.1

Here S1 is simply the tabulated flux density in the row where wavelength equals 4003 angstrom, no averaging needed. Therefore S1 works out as 11.1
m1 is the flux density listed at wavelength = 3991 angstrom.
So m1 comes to 10.1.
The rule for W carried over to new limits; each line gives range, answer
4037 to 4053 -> 11.9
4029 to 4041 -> 11.6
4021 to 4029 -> 10.2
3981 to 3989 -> 8.99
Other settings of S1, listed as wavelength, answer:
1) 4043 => 11.6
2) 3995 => 9.04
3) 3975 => 6.29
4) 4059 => 9.75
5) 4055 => 11.3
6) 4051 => 11.9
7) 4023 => 9.64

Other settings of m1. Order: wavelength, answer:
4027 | 10.2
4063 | 9.52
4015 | 11.1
